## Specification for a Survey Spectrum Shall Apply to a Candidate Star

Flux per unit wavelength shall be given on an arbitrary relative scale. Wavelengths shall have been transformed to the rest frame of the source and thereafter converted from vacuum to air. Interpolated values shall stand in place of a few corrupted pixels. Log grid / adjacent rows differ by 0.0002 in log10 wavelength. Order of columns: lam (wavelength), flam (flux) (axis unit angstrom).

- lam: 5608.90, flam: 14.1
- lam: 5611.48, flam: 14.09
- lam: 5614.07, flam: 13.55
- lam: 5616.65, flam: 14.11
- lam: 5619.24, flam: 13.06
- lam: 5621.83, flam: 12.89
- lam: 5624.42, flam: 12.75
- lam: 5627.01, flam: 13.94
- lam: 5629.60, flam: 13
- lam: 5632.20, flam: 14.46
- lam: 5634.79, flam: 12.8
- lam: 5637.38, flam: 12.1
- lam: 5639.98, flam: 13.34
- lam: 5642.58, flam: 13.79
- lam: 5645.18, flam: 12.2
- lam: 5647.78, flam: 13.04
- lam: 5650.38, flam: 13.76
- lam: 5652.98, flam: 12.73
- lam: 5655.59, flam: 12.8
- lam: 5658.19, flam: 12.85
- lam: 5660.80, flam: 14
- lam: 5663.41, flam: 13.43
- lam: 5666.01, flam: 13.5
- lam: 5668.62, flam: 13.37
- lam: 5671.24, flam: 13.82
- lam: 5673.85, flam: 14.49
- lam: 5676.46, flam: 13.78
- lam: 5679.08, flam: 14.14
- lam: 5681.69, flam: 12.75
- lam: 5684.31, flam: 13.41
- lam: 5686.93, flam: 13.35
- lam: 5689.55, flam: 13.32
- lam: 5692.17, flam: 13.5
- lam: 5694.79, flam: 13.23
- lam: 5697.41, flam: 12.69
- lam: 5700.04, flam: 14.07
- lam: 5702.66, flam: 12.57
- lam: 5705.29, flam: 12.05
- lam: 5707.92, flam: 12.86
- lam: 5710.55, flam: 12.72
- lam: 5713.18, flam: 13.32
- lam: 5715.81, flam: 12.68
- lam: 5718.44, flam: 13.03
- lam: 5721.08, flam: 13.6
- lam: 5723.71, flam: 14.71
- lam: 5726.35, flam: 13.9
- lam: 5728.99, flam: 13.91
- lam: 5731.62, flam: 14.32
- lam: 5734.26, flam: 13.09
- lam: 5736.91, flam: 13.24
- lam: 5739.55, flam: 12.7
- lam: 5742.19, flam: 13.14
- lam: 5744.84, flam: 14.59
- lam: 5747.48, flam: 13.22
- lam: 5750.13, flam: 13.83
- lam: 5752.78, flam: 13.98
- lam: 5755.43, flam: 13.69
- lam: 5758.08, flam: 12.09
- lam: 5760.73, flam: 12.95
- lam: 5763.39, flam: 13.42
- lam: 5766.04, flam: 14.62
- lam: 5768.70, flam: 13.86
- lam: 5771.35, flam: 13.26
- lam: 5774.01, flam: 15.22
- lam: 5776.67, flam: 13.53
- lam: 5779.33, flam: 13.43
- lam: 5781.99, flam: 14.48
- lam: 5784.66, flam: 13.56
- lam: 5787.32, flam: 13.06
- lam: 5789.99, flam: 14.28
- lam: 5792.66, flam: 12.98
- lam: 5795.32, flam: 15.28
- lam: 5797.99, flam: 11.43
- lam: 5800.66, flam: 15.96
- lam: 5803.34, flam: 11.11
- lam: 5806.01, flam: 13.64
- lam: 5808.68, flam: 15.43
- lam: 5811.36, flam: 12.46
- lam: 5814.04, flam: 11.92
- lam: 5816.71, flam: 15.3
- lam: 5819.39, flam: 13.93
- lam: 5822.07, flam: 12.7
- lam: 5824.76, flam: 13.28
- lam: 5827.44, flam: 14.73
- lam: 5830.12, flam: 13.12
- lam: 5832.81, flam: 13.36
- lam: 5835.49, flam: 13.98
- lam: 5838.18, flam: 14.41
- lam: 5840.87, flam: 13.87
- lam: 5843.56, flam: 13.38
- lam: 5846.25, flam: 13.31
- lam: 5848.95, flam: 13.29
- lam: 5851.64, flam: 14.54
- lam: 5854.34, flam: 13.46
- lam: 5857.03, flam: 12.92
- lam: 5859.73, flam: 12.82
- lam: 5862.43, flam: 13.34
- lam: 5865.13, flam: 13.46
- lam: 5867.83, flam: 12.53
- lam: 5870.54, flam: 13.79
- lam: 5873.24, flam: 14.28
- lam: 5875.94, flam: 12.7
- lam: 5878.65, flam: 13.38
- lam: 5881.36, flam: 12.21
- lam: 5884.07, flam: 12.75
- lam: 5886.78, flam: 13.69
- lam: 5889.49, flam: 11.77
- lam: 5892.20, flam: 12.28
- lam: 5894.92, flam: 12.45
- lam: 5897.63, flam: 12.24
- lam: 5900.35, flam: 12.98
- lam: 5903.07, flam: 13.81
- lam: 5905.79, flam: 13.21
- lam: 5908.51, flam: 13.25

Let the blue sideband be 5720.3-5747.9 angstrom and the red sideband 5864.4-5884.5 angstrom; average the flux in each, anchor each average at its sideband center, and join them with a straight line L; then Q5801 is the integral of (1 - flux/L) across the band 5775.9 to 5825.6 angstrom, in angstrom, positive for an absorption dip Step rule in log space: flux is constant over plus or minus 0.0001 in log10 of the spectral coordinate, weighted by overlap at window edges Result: -0.5 angstrom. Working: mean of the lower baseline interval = 13.7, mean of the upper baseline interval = 13.1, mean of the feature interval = 13.6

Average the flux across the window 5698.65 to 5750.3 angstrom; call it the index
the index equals 13.4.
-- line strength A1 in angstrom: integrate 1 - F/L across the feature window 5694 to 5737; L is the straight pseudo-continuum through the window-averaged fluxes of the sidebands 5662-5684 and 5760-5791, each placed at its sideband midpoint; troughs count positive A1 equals 1.33 angstrom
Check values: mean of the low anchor 13.7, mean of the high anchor 13.8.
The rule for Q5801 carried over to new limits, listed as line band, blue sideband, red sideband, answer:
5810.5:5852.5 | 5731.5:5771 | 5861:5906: -1.34 angstrom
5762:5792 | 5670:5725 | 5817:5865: -0.86 angstrom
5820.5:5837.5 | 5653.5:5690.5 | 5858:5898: -0.66 angstrom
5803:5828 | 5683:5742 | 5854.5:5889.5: -0.63 angstrom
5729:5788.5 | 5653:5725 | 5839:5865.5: -1.03 angstrom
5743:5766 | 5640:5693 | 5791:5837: -0.04 angstrom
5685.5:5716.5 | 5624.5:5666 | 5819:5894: 0.47 angstrom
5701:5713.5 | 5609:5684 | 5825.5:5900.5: 0.62 angstrom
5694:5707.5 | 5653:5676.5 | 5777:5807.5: 0.62 angstrom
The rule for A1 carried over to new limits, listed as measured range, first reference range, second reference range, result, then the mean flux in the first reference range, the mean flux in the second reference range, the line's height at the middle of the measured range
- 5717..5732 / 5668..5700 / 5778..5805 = -0.39 angstrom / 13.5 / 13.6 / 13.5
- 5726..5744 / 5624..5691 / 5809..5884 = -0.12 angstrom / 13.4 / 13.4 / 13.4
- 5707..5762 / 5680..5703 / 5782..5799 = -0.12 angstrom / 13.3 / 13.5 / 13.4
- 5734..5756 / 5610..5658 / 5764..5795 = 0.35 angstrom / 13.2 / 13.9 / 13.7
